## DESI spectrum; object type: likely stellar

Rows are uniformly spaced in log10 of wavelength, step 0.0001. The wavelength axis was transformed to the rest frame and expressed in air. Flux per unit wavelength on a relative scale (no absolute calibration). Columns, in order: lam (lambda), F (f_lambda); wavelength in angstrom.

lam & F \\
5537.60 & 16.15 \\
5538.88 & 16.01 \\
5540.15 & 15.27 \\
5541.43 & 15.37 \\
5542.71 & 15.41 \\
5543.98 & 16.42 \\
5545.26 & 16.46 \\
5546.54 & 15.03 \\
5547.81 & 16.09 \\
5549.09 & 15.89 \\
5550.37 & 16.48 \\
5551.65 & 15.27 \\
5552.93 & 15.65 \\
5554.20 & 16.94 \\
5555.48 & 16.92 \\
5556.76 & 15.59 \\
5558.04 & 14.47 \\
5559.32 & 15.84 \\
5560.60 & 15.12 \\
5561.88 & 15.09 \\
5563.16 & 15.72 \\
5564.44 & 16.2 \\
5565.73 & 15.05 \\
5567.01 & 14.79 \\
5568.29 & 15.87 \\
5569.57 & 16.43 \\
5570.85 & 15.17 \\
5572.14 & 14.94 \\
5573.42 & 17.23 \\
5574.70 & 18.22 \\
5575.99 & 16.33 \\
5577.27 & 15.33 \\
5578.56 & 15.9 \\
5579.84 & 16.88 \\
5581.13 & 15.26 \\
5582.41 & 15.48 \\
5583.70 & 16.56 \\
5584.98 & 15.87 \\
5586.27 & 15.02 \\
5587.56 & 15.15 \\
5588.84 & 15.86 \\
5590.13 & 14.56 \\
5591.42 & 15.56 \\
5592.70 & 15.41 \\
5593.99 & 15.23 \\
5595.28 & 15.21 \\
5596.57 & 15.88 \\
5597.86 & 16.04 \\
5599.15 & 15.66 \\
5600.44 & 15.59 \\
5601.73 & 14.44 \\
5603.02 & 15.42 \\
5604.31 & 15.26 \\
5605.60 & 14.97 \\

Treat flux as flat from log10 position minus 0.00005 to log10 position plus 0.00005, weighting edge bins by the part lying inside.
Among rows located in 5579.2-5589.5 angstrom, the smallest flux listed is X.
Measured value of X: 15.02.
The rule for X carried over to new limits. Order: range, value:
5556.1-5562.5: 14.47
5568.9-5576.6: 14.94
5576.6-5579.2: 15.33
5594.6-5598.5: 15.21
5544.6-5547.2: 15.03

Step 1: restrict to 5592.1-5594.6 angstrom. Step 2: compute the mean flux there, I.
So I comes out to 15.3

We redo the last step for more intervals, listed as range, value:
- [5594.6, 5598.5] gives 15.7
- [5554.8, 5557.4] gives 16.3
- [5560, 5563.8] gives 15.3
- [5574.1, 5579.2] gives 16.4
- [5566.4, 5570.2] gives 15.7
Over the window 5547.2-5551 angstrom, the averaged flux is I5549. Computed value 16.1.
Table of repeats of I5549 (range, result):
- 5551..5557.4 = 16.1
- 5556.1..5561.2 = 15.3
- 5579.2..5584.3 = 16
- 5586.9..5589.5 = 15.5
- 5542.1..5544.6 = 16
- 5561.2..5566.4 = 15.5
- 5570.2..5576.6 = 16.4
